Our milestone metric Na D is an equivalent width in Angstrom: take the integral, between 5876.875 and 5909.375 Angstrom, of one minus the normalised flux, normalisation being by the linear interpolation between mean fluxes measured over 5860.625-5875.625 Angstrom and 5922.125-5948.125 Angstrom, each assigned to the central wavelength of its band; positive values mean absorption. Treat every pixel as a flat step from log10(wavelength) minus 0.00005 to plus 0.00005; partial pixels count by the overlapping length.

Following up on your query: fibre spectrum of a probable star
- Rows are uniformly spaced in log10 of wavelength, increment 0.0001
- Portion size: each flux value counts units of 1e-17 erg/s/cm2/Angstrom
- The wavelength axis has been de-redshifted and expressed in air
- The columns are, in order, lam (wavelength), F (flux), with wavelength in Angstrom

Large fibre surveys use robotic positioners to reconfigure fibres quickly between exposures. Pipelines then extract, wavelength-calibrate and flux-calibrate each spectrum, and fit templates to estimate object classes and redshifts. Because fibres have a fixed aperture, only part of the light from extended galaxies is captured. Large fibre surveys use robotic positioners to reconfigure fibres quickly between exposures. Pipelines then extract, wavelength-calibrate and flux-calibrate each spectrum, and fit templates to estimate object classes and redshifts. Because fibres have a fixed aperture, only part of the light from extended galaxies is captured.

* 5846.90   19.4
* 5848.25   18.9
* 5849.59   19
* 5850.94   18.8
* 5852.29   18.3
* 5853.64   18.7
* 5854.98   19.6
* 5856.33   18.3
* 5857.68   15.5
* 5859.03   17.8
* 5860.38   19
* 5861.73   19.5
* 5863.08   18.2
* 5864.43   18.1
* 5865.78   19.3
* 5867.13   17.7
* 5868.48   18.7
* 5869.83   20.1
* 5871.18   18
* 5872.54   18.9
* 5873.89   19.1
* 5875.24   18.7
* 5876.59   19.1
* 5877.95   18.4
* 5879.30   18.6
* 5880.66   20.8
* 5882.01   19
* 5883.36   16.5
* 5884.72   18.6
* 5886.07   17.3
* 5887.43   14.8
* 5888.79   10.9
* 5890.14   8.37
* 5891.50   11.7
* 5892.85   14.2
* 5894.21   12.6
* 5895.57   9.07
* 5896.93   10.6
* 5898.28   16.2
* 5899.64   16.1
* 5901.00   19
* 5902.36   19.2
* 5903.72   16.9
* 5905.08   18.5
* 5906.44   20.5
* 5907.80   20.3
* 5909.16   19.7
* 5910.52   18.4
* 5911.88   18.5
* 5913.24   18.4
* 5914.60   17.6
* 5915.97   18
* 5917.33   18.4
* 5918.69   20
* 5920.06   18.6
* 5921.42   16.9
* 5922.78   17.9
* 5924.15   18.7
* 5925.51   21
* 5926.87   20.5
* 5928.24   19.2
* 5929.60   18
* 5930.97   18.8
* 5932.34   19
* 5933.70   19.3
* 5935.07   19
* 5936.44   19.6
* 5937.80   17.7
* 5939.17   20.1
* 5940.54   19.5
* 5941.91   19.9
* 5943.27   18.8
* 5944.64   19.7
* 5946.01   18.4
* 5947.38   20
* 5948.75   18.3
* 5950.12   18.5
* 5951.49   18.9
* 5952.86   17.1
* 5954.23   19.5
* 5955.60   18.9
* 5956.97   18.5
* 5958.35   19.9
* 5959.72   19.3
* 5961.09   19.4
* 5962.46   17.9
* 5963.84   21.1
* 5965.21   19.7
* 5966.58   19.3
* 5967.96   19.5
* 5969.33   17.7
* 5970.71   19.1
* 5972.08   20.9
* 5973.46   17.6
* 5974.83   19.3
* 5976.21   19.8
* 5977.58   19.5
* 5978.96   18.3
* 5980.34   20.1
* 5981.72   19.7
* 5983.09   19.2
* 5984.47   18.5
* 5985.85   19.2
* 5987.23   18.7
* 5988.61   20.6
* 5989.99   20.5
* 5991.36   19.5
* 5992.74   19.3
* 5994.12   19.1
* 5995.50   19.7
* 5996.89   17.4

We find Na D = 4.79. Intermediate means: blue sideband 18.8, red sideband 19.2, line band 16.1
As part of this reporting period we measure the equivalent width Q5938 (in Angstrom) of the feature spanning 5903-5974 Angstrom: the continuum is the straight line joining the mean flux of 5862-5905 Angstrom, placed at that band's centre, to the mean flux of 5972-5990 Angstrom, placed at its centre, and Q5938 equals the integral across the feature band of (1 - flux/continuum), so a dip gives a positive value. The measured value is -3.3 Angstrom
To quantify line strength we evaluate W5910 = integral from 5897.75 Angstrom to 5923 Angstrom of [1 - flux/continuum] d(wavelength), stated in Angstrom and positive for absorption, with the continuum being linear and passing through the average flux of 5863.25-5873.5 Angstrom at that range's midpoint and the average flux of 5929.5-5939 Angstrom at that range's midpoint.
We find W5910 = 0.55 Angstrom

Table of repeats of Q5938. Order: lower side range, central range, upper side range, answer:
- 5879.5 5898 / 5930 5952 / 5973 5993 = -2.53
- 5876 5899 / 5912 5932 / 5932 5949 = -1.07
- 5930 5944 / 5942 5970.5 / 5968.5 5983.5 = 0.20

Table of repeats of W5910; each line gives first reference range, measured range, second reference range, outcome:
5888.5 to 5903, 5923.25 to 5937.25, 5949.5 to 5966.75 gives -2.3 Angstrom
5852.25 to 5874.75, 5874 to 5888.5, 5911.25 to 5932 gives 0.4 Angstrom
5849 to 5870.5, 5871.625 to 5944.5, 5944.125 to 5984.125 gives 4.4 Angstrom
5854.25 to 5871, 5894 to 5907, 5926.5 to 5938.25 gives 2.0 Angstrom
